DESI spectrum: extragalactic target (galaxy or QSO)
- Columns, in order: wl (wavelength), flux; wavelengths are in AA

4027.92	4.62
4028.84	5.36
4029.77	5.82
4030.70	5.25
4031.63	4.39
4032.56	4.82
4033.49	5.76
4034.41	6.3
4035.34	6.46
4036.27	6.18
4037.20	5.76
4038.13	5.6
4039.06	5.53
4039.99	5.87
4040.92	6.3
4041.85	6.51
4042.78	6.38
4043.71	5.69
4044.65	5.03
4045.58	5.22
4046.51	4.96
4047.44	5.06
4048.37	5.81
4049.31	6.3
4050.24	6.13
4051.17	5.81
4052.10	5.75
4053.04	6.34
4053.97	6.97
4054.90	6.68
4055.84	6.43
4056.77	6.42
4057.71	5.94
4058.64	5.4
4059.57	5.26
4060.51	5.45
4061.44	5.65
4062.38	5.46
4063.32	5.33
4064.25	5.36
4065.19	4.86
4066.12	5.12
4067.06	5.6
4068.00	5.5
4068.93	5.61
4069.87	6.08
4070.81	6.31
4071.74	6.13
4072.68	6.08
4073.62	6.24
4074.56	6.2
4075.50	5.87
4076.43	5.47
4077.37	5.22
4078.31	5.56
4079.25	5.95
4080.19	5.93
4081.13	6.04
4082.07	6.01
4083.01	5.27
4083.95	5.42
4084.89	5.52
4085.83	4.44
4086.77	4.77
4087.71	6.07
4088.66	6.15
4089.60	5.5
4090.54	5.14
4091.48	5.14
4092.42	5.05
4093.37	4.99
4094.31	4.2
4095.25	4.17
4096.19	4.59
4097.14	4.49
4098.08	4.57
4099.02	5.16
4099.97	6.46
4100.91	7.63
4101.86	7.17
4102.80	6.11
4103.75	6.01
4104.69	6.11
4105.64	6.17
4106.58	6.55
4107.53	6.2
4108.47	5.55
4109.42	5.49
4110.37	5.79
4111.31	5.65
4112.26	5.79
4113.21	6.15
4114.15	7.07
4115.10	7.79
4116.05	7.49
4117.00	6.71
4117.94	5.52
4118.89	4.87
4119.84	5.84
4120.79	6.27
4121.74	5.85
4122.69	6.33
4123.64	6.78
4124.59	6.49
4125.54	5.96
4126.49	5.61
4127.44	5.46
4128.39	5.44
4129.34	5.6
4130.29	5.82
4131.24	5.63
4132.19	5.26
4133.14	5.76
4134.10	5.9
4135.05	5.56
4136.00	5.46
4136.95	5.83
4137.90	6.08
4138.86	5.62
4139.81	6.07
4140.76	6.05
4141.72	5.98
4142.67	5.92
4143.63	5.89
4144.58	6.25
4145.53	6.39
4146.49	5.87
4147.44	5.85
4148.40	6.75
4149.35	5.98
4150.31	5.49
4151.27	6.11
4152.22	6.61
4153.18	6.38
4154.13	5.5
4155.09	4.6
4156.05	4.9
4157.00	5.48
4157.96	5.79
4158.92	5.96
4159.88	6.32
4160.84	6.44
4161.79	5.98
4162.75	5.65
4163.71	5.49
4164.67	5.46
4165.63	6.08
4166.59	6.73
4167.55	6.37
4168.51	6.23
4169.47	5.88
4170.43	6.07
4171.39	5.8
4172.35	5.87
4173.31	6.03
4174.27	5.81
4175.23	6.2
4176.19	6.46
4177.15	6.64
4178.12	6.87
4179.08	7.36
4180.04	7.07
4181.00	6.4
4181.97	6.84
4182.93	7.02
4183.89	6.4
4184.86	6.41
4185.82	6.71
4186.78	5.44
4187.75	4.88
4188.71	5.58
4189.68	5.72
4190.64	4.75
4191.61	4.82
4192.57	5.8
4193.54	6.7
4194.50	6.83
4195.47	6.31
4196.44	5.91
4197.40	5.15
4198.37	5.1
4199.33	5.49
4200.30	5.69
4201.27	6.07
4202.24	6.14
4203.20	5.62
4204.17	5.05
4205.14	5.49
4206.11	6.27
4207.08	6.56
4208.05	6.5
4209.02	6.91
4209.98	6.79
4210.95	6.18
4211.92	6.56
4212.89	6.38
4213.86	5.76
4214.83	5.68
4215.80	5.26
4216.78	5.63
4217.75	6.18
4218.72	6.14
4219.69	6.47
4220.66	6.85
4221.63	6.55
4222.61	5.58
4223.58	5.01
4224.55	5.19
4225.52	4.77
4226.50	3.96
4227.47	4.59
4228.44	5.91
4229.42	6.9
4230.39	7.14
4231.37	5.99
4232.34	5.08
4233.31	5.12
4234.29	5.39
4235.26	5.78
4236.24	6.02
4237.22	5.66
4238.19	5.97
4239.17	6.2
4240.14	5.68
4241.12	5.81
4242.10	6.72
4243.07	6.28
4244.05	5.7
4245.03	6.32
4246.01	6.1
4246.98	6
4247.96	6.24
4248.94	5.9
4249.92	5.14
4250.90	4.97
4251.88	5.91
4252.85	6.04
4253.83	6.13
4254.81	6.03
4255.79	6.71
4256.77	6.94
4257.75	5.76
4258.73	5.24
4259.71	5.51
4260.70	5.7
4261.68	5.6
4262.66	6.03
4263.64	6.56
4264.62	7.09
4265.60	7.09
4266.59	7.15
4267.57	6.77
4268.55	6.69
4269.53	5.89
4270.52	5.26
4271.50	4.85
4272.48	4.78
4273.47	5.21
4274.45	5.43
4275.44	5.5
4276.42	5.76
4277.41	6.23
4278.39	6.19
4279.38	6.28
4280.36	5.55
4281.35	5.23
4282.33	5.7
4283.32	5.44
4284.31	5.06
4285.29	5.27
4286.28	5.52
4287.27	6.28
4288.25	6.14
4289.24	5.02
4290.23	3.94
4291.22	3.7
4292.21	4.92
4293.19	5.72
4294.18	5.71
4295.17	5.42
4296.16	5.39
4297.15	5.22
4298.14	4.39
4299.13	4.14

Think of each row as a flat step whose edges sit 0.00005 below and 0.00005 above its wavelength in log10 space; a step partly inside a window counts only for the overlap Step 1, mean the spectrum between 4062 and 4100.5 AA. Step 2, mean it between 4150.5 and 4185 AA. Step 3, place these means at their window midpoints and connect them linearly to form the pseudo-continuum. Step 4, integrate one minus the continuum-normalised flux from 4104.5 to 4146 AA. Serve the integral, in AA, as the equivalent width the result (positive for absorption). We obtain -1.5 AA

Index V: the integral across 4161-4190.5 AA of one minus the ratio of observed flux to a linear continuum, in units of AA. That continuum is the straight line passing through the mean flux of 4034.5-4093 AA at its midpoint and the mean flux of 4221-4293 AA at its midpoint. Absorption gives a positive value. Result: -2.18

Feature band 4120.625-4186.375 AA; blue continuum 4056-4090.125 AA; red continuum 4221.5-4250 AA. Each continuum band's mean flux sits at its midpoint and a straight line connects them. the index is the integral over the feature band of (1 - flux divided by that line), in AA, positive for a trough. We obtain -3.9 AA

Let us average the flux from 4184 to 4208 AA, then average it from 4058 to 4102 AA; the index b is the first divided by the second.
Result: 1.05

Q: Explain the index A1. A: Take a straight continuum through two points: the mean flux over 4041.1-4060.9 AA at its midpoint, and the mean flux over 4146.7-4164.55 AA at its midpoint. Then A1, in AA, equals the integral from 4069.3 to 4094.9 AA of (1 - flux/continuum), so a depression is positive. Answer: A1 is 1.3 AA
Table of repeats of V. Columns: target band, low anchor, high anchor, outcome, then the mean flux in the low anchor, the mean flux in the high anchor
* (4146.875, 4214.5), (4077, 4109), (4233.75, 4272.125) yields -2.56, 5.57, 6.02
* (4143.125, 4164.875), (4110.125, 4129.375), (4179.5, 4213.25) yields 0.76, 6.13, 6.05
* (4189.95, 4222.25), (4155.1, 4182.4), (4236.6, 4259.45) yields 0.35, 6.12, 5.97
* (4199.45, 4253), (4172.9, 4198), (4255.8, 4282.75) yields 1.47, 6.15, 5.94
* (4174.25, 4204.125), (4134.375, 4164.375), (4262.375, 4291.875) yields -1.19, 5.88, 5.71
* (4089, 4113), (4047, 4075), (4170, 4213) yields 1.32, 5.84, 6.1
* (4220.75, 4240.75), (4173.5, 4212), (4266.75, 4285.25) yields 0.88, 6.11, 5.68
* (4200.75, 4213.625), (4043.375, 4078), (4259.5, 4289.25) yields -0.82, 5.75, 5.85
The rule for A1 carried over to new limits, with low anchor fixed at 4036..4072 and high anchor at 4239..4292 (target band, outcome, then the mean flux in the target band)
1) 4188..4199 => 0.2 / 5.68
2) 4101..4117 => -1.6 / 6.36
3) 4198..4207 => 0.2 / 5.71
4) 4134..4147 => -0.3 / 5.92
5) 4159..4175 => -0.6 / 6.02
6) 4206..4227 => -0.5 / 5.96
